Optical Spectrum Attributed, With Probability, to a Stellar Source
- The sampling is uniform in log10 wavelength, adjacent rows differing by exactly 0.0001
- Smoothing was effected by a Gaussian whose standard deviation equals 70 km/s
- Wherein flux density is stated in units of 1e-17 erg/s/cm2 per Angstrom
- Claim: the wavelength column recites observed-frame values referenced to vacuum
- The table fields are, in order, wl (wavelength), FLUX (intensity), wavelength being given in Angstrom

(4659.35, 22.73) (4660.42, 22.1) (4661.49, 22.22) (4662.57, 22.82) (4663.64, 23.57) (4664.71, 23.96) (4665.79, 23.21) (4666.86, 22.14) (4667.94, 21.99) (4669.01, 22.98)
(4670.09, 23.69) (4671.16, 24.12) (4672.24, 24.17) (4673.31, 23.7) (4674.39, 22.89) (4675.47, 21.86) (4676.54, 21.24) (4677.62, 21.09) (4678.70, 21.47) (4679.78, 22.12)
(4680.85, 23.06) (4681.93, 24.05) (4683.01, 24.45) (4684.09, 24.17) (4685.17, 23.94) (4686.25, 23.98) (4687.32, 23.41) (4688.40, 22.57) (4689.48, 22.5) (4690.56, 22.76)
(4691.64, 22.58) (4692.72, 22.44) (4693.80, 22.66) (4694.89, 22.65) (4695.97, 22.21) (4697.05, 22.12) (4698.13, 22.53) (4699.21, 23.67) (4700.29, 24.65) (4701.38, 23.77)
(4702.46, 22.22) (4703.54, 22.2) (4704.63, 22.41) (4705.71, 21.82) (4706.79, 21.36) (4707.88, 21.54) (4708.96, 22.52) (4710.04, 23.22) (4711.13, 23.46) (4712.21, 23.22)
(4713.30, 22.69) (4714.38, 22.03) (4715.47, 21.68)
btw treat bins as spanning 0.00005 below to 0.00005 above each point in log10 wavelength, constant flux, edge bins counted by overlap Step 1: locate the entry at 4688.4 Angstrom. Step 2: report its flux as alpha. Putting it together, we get 22.57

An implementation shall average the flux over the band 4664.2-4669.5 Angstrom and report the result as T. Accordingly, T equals 22.8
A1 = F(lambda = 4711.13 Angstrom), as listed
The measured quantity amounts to 23.46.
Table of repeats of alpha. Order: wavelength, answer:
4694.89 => 22.65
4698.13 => 22.53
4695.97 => 22.21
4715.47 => 21.68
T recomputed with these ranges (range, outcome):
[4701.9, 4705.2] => 22.3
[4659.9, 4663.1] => 22.4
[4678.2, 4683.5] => 23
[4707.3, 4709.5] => 22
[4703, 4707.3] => 22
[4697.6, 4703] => 23.4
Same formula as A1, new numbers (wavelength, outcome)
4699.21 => 23.67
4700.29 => 24.65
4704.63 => 22.41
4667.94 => 21.99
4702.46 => 22.22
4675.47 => 21.86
